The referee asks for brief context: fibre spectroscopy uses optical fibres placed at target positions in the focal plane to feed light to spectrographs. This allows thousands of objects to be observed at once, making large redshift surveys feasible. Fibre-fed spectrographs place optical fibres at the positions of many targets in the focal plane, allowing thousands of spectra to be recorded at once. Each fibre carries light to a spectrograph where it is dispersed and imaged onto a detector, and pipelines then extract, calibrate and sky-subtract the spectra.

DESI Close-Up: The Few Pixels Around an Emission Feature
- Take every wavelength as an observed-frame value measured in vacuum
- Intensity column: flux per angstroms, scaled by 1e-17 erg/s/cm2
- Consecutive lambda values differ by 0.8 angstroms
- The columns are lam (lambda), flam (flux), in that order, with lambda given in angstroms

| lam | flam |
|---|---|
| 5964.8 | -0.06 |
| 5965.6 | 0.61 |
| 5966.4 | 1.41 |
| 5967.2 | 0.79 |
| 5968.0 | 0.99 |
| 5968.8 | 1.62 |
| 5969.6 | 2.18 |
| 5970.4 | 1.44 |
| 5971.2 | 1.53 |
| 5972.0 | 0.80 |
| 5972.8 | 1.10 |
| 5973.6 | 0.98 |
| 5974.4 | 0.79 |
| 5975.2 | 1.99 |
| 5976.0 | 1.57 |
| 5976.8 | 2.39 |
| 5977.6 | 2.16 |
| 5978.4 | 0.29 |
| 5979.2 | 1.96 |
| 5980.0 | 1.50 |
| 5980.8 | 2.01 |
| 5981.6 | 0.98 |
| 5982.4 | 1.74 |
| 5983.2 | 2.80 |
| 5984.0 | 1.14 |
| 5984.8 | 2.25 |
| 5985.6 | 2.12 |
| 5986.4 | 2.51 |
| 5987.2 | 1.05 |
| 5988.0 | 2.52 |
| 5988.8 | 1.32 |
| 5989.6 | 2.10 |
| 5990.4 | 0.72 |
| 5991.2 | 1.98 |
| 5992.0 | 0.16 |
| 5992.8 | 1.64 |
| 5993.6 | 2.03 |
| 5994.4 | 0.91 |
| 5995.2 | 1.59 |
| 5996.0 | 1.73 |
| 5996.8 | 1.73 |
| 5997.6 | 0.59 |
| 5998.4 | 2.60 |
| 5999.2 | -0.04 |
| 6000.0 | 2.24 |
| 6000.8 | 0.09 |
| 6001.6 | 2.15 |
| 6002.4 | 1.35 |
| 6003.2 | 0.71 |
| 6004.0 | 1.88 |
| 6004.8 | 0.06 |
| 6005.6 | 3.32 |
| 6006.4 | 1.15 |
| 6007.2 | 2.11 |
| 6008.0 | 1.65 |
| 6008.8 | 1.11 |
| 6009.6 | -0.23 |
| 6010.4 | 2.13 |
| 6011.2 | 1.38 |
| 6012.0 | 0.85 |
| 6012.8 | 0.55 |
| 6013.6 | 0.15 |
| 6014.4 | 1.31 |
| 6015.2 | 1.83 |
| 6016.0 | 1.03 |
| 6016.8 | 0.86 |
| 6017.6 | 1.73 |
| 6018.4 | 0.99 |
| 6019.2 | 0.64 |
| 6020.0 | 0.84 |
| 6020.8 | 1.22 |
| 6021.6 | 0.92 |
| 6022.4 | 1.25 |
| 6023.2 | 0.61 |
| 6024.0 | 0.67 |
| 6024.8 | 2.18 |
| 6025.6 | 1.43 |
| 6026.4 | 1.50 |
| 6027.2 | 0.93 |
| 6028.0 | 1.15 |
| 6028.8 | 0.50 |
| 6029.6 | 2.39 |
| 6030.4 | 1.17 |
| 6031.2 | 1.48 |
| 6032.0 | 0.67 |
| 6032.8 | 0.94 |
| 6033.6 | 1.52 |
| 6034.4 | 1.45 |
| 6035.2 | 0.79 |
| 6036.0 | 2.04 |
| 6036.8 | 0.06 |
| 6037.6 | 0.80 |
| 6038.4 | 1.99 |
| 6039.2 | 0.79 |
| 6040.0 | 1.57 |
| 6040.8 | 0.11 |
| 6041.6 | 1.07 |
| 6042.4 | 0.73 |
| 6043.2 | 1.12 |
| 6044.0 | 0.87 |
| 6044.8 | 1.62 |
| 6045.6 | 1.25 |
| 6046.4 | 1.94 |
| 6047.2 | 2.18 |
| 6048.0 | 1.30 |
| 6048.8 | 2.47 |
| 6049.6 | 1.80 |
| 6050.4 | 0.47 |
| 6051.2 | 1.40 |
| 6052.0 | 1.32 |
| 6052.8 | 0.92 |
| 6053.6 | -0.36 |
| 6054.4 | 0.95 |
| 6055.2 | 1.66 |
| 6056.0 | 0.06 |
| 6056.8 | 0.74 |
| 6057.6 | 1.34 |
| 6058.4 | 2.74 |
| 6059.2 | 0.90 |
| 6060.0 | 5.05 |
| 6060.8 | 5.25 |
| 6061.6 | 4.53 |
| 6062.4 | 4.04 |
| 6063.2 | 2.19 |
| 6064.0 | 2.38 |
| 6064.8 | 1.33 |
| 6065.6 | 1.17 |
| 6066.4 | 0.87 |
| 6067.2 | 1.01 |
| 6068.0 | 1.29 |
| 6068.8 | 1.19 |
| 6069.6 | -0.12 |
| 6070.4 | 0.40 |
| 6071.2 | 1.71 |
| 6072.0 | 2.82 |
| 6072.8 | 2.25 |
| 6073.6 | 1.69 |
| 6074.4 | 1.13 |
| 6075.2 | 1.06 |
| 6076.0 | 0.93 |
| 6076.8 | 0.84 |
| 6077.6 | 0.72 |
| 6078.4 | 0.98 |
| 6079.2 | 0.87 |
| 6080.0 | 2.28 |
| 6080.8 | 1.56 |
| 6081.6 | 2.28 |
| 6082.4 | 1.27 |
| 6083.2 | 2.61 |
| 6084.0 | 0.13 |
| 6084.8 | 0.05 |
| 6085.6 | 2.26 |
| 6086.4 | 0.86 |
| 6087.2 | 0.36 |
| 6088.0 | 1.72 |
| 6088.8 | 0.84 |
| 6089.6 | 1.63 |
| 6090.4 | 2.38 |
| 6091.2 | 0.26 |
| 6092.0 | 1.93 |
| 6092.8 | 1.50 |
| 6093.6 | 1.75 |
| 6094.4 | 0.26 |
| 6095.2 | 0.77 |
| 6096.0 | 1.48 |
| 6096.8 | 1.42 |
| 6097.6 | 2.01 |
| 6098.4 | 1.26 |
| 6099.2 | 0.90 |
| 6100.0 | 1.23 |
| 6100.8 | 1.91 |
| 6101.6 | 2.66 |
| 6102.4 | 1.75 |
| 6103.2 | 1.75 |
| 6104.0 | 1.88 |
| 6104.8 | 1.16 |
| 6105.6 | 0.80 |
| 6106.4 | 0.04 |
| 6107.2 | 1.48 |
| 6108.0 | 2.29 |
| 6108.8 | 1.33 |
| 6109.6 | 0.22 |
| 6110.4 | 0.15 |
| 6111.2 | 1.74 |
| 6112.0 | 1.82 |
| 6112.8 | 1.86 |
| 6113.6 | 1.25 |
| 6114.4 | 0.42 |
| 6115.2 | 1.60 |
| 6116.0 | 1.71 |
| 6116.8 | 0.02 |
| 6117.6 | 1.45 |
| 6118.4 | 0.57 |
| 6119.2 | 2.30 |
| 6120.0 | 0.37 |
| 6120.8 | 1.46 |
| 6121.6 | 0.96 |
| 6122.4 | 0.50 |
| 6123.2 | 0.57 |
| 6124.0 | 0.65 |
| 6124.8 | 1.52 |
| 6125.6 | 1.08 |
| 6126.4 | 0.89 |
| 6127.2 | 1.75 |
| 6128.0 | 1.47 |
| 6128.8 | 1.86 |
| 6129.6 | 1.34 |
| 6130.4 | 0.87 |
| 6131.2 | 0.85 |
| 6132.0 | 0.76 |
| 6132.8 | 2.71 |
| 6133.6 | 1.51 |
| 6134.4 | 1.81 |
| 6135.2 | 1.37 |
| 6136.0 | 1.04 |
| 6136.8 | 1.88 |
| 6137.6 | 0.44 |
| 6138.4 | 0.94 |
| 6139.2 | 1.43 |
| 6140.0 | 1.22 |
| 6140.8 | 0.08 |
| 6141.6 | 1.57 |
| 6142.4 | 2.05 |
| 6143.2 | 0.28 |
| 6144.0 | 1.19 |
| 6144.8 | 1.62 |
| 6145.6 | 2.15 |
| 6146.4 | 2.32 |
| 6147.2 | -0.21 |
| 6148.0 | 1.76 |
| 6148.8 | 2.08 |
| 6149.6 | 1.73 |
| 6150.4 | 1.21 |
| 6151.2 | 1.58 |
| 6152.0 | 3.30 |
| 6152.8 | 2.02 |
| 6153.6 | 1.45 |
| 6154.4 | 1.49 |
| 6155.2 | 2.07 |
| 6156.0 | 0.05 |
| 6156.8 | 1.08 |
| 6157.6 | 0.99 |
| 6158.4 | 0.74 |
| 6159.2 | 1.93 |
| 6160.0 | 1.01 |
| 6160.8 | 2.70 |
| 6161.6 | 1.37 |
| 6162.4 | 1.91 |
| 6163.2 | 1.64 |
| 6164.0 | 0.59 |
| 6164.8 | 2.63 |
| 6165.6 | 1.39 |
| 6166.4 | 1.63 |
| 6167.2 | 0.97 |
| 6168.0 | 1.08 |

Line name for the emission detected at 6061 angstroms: Hgamma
